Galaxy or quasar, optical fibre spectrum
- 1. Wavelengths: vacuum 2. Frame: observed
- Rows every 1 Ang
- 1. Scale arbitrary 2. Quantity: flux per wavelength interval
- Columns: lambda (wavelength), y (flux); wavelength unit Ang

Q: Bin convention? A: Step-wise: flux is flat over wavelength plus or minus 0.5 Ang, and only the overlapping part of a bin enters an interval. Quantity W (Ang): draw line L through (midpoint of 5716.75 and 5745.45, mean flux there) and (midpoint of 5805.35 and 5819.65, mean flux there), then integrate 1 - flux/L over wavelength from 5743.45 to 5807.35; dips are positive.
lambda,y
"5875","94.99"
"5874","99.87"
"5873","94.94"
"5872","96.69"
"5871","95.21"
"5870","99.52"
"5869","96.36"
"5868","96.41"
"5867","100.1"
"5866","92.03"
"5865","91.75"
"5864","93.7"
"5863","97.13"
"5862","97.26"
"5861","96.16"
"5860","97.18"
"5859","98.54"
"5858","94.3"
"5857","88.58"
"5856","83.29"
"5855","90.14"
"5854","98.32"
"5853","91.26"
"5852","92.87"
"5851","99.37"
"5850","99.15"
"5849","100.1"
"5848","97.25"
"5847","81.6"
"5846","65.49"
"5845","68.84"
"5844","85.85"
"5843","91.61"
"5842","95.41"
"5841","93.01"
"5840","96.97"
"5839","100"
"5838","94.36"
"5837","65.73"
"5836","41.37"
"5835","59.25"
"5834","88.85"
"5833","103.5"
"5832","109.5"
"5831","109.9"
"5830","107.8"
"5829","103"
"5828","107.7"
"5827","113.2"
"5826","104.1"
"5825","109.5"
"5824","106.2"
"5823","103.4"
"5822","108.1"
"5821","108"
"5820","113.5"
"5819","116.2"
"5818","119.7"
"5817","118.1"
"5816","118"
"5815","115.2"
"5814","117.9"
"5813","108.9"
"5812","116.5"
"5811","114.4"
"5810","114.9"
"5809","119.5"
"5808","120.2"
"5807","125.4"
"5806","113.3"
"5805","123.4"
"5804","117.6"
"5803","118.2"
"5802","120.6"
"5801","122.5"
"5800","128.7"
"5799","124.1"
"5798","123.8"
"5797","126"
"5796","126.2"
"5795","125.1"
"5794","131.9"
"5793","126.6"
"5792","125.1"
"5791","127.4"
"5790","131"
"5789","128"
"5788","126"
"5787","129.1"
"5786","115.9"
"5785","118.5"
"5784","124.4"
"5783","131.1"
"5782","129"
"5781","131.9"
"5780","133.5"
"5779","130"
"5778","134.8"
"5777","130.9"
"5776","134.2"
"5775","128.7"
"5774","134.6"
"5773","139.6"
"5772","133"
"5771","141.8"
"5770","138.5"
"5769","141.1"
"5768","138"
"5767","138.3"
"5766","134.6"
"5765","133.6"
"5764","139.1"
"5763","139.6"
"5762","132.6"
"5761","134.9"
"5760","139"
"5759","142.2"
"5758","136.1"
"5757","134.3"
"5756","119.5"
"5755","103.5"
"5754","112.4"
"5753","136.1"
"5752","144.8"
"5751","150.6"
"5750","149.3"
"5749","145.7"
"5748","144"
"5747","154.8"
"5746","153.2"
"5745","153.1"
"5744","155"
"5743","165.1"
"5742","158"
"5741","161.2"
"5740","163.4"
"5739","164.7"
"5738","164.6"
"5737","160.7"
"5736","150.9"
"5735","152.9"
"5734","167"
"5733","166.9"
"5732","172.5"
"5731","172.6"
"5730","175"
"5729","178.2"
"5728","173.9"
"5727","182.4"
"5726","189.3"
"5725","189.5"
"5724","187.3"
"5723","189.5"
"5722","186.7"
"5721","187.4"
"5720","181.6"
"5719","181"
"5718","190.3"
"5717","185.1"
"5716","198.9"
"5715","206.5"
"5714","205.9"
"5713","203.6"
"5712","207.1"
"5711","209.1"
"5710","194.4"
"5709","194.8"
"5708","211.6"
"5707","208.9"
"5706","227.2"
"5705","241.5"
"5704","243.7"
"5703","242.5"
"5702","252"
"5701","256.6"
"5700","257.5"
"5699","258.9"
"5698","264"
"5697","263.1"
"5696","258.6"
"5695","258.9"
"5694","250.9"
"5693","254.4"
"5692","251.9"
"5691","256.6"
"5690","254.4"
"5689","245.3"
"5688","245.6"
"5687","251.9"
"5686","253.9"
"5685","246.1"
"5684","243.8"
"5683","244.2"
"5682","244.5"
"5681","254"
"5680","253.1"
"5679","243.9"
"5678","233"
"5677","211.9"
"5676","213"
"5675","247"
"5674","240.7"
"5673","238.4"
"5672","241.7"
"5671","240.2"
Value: 4.4 Ang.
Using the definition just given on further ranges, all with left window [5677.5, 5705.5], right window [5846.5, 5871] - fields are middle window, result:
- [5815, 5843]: 5.1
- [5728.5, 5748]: 4.2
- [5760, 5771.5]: 2.8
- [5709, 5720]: 1.5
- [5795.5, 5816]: 3.5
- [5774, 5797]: 4.9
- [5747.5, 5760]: 3.7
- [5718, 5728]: 1.6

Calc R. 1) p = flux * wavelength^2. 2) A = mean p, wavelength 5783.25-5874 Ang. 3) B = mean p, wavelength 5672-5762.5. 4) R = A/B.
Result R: 0.55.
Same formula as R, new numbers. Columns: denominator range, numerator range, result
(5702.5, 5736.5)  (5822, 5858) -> 0.50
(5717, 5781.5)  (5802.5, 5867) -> 0.68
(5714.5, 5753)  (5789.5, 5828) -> 0.72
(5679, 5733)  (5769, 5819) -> 0.58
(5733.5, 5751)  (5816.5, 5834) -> 0.72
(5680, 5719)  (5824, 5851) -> 0.41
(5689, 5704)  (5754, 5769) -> 0.53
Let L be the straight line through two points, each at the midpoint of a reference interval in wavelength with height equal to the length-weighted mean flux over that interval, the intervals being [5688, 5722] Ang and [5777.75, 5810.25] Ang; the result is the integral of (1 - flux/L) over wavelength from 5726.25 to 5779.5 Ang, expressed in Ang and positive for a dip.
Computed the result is 7.7 Ang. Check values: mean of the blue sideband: 227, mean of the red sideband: 125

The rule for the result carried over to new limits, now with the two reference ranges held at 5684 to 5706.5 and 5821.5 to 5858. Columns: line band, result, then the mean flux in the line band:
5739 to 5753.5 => 3.17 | 153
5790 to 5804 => 1.49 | 125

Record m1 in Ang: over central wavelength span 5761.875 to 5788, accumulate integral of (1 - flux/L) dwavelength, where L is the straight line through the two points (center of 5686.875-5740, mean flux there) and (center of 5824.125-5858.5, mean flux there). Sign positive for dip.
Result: 3.43 Ang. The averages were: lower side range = 209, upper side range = 92.2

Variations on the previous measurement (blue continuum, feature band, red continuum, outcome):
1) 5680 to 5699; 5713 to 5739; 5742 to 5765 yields 1.2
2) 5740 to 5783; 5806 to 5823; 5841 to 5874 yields -0.3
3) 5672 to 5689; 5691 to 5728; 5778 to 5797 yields -1.2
